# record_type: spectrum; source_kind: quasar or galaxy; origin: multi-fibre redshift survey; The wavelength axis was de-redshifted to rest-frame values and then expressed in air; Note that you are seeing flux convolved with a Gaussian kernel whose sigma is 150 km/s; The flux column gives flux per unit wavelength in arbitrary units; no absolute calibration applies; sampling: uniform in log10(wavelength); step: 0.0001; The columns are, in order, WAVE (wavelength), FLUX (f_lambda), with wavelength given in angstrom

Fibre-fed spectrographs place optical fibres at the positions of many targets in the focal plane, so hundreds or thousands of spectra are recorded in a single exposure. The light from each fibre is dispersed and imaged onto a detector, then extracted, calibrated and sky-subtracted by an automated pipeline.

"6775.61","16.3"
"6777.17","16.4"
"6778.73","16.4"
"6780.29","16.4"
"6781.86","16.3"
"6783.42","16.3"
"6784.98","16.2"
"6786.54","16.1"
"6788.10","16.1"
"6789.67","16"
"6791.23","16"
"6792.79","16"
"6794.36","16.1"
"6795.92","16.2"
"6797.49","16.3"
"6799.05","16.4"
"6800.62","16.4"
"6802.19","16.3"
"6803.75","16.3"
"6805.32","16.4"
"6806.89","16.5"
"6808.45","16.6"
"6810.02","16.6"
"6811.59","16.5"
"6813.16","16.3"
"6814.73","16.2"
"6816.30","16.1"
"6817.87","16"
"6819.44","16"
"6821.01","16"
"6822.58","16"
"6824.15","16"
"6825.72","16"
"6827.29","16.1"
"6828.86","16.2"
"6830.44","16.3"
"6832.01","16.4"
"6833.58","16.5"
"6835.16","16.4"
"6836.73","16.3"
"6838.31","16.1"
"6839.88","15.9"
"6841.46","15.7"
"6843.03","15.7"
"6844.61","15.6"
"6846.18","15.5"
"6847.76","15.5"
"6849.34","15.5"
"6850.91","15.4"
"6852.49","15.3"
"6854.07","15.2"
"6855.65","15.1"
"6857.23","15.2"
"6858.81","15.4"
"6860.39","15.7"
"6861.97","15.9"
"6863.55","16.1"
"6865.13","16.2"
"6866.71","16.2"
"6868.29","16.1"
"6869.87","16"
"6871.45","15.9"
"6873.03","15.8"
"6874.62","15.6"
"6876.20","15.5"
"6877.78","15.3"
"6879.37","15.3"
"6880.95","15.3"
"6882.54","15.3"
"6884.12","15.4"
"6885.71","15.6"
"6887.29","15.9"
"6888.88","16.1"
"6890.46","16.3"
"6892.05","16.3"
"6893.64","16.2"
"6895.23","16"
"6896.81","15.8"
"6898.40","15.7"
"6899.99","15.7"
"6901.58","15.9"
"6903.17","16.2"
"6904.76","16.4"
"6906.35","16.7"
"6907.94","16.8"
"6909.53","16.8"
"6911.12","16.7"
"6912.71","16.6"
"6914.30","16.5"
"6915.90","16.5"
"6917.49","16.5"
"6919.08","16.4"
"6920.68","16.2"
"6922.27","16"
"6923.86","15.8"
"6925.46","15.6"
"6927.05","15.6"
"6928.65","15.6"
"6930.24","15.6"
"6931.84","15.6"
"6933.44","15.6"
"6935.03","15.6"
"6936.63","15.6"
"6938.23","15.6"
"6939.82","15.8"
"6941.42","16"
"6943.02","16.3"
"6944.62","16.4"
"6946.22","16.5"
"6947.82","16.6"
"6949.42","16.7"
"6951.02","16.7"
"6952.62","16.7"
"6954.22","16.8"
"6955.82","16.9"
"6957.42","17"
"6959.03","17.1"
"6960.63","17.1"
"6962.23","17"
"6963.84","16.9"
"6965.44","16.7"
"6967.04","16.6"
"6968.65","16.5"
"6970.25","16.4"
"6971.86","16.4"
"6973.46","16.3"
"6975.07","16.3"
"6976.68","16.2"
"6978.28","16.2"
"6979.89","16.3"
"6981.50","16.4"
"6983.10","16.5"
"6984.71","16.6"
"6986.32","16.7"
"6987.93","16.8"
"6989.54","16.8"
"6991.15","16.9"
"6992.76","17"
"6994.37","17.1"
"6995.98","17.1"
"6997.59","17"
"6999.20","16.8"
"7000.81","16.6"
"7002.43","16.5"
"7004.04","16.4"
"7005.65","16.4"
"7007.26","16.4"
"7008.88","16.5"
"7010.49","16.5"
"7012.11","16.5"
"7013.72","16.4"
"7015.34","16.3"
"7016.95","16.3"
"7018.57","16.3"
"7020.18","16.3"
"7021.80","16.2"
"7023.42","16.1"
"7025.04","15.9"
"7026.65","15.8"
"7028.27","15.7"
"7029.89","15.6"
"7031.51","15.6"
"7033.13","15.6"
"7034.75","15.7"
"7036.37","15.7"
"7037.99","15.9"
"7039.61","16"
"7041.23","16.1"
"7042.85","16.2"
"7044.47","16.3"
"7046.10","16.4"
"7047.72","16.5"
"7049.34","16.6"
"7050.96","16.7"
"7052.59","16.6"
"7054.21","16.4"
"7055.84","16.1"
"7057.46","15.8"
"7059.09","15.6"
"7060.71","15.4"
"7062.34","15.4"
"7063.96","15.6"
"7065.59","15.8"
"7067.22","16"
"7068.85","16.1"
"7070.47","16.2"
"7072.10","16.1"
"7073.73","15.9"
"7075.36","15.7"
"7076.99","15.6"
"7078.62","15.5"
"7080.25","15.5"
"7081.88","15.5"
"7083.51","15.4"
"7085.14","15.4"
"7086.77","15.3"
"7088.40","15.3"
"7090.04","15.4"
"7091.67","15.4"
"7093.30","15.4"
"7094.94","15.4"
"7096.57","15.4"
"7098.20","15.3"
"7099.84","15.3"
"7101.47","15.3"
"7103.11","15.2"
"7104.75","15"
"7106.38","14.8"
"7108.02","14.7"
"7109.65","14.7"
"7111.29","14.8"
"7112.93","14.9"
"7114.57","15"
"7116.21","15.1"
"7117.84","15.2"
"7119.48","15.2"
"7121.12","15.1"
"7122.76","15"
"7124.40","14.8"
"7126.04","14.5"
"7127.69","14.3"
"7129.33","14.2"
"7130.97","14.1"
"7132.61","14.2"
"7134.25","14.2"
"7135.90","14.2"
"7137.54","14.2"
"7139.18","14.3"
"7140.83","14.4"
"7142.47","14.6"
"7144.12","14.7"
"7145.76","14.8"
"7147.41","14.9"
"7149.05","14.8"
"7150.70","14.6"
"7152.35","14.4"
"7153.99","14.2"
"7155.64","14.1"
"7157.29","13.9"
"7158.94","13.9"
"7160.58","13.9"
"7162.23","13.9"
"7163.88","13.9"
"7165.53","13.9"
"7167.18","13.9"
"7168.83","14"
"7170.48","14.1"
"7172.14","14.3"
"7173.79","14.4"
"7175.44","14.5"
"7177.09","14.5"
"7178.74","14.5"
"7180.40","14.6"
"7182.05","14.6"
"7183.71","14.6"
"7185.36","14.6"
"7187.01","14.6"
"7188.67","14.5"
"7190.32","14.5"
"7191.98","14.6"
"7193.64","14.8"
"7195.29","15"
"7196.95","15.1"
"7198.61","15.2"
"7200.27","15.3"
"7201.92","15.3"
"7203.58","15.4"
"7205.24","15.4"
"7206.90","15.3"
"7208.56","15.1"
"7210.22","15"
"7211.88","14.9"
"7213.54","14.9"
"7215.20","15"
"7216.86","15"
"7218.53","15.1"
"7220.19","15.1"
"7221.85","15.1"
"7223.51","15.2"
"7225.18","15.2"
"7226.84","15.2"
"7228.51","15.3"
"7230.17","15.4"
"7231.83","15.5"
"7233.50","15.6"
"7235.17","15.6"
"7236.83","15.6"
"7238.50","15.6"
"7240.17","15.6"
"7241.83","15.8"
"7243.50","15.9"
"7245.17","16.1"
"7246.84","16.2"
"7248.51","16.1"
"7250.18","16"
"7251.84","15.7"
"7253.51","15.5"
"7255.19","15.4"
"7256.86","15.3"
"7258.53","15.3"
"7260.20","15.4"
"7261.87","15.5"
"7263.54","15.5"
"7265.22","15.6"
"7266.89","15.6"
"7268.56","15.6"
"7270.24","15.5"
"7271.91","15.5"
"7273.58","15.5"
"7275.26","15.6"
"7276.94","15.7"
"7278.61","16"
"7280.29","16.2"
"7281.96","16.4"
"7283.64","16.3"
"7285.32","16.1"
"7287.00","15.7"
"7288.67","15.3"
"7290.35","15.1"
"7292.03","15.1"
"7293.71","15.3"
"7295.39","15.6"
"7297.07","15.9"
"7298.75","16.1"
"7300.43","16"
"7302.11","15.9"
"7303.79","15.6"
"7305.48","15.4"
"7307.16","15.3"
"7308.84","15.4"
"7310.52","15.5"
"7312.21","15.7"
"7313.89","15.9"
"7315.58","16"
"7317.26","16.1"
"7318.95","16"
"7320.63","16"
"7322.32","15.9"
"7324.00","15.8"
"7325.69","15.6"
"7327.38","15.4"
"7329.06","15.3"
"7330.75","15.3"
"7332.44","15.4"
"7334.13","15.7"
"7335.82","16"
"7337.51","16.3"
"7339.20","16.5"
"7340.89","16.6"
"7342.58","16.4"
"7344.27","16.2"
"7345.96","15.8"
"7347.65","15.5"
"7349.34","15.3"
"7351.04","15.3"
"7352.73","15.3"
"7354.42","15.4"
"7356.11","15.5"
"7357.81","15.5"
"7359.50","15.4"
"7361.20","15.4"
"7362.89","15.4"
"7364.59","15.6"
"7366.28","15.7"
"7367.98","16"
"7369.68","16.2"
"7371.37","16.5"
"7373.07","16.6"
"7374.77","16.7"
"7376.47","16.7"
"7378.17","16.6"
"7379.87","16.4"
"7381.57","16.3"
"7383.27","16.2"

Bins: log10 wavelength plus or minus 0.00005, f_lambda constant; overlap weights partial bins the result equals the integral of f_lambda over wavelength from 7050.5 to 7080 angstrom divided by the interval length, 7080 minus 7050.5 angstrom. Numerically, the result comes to 15.9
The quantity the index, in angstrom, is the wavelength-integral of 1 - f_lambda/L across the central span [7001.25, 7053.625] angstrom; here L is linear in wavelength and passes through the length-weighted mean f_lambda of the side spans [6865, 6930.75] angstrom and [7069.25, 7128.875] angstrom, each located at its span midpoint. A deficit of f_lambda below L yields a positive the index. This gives -2.30 angstrom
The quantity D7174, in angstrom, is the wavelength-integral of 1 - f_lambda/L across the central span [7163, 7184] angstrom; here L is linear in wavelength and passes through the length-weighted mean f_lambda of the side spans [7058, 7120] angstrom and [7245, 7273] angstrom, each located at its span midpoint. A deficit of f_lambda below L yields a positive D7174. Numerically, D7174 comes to 1.7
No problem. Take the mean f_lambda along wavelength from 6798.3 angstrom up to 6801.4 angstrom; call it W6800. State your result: 16.4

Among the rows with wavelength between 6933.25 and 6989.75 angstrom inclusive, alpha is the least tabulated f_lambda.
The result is 15.6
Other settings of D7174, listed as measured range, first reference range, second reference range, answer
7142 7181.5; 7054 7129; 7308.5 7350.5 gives 3.0 angstrom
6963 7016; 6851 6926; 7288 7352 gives -2.3 angstrom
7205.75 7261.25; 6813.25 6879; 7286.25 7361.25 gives 1.0 angstrom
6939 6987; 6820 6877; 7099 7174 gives -3.9 angstrom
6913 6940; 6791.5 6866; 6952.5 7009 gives 0.9 angstrom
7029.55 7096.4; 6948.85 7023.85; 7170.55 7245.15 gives 1.0 angstrom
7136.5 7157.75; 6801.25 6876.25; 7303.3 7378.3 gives 1.9 angstrom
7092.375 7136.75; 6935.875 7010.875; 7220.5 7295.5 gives 3.4 angstrom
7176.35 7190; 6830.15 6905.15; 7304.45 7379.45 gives 1.1 angstrom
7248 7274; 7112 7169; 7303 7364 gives -0.6 angstrom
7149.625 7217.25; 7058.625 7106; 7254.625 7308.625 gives 4.3 angstrom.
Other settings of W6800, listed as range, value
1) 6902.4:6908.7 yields 16.5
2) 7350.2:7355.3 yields 15.4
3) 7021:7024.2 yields 16.1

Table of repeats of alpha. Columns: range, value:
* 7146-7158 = 13.9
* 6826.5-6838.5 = 16.1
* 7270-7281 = 15.5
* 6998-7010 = 16.4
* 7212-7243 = 14.9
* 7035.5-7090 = 15.3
